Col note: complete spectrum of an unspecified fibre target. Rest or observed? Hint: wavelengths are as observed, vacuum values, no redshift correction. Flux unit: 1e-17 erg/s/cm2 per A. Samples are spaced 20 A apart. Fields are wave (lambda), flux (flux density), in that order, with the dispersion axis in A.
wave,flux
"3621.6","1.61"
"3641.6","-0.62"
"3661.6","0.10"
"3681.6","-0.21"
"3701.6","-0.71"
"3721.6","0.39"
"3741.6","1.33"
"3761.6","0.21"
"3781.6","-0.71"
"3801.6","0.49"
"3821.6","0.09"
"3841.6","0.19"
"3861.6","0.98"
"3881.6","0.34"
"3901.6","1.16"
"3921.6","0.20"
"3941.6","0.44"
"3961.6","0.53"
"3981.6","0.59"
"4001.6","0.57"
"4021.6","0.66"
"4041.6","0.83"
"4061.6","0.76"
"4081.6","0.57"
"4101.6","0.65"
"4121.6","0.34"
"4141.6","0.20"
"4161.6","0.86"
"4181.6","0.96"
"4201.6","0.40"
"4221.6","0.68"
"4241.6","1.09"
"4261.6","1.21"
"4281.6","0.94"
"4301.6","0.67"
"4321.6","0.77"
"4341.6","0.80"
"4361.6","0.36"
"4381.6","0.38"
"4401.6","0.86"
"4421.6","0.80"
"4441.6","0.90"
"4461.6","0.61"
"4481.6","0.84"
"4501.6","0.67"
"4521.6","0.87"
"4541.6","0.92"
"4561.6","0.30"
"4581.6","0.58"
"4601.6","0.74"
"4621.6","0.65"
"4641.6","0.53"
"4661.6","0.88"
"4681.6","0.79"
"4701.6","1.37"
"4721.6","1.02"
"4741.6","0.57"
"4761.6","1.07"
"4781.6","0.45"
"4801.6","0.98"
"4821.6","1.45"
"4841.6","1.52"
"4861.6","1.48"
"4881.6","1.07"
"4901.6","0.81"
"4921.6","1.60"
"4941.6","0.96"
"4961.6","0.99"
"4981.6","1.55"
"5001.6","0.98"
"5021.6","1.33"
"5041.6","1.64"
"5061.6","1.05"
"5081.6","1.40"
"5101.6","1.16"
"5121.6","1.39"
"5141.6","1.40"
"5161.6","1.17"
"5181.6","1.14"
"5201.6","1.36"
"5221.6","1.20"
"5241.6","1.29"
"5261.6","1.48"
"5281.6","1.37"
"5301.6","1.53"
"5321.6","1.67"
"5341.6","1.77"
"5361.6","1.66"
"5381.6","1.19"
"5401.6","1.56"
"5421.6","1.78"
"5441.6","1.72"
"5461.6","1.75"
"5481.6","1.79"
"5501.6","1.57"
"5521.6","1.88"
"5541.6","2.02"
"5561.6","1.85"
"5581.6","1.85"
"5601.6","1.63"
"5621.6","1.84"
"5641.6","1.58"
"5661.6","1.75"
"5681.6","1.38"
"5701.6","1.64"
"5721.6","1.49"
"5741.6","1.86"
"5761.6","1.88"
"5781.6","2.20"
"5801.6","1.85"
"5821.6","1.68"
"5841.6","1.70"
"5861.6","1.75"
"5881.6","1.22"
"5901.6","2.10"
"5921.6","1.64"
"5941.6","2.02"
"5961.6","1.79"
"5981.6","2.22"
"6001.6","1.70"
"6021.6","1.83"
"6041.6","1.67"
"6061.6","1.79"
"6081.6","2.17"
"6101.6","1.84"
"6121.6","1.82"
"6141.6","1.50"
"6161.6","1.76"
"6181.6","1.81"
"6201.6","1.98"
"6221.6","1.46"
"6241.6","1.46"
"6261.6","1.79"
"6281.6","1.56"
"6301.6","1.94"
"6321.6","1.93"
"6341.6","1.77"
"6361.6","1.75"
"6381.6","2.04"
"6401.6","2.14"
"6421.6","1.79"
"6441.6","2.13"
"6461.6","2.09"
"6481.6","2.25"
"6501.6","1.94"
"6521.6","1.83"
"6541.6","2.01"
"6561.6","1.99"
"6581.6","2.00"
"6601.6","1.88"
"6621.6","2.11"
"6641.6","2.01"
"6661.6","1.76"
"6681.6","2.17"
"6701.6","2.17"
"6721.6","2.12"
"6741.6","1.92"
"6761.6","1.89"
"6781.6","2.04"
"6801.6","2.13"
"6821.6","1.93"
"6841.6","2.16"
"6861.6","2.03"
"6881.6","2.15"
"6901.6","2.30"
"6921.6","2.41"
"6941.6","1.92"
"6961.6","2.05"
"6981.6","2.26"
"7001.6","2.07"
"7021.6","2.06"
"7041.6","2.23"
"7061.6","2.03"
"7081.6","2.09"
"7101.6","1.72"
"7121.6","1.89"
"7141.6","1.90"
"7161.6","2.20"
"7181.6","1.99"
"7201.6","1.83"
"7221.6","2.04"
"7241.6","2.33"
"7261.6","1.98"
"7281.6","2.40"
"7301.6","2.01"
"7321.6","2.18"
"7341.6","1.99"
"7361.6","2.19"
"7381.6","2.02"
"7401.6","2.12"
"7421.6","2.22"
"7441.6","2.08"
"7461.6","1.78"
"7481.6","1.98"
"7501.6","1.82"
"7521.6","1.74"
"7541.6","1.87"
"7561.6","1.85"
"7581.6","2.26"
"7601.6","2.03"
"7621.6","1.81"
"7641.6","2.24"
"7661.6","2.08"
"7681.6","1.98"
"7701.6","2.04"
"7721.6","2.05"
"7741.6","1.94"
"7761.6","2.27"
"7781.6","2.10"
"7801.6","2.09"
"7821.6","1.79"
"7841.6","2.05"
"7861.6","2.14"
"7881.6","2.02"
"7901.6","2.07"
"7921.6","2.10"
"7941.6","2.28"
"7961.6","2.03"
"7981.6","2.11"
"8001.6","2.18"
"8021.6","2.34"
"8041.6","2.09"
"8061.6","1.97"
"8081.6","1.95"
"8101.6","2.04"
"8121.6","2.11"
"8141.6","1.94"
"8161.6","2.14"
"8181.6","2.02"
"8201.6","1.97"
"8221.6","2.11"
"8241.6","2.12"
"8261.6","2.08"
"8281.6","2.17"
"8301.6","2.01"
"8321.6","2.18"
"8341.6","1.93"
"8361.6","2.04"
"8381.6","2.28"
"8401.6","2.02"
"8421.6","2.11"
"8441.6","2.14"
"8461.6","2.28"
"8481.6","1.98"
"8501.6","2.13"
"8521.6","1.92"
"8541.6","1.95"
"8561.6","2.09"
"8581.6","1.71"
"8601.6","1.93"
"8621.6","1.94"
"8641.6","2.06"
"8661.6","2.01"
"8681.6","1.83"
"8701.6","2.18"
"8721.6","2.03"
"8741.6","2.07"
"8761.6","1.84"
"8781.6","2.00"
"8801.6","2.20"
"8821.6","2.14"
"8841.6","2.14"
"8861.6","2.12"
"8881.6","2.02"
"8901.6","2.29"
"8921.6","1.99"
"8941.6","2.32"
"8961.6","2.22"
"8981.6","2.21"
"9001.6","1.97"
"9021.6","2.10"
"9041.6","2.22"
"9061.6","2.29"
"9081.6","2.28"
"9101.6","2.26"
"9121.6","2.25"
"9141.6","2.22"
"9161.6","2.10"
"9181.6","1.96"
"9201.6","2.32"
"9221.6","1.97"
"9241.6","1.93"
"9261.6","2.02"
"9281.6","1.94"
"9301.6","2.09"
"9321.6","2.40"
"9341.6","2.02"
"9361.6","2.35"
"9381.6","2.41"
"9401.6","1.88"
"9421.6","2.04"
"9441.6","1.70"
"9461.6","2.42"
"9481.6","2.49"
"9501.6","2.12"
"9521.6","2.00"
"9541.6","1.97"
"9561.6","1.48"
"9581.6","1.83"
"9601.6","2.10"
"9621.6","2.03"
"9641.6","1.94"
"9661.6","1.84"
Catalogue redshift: 0.205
